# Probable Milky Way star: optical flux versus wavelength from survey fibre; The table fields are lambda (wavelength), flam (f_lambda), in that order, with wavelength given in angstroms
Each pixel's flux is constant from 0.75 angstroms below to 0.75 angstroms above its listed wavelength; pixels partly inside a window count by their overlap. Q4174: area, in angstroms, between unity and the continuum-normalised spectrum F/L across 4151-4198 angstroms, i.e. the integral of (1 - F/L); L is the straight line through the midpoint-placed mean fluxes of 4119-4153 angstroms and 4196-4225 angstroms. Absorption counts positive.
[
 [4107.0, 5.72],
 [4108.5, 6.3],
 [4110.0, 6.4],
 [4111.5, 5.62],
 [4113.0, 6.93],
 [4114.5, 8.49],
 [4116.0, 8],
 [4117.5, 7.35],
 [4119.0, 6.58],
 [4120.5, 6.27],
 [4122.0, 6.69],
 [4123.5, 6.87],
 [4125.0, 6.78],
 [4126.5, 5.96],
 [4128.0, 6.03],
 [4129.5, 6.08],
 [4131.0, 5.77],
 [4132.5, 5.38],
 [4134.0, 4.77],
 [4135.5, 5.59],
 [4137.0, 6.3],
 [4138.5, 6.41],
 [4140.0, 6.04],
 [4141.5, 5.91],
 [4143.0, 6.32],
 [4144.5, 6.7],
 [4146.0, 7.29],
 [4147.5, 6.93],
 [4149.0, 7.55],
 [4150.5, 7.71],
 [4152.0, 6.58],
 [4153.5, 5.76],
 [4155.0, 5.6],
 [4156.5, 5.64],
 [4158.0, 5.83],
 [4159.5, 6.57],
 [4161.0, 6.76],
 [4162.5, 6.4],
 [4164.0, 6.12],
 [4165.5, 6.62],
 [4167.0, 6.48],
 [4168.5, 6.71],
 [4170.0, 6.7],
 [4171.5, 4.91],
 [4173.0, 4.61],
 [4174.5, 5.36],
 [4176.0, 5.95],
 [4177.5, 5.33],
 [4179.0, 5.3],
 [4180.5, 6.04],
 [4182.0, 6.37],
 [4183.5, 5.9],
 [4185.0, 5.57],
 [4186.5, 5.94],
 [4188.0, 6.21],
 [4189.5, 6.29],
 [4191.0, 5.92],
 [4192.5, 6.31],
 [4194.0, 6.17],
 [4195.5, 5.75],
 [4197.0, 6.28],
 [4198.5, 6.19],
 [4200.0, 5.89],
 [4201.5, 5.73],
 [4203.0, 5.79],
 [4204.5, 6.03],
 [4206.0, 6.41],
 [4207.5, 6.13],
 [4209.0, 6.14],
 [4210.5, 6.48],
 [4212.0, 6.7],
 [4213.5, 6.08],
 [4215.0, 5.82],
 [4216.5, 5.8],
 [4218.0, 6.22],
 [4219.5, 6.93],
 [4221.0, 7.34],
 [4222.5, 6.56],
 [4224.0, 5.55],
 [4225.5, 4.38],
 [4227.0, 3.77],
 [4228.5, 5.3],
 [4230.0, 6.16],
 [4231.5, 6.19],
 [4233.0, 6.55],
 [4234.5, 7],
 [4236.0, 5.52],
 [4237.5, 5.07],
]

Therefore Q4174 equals 2.0 angstroms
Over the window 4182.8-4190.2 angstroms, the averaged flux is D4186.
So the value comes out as 5.98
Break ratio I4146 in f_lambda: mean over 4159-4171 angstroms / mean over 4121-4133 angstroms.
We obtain 1.05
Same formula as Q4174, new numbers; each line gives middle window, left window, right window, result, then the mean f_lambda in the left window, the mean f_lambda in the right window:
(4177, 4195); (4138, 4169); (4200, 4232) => 0.8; 6.47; 5.97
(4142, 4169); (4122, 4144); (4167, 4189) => -2.7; 6.05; 5.81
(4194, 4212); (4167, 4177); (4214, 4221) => 0.1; 5.76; 6.31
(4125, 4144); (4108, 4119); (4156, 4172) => 2.2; 7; 6.28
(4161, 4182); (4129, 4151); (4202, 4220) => 1.1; 6.3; 6.19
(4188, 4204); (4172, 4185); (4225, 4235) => -1.3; 5.59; 5.62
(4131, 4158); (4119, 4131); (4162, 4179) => -0.4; 6.36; 5.89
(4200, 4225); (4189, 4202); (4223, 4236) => -1.6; 6.06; 5.63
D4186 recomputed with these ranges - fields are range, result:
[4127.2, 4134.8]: 5.61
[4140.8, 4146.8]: 6.56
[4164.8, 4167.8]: 6.55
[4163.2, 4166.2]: 6.37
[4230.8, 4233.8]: 6.38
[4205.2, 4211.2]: 6.29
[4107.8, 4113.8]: 6.33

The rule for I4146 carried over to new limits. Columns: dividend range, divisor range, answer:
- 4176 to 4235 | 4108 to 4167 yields 0.93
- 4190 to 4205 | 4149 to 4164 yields 0.94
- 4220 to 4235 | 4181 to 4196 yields 0.97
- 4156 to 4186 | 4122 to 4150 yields 0.95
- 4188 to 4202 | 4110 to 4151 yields 0.93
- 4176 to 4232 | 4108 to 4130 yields 0.89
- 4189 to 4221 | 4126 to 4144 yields 1.05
